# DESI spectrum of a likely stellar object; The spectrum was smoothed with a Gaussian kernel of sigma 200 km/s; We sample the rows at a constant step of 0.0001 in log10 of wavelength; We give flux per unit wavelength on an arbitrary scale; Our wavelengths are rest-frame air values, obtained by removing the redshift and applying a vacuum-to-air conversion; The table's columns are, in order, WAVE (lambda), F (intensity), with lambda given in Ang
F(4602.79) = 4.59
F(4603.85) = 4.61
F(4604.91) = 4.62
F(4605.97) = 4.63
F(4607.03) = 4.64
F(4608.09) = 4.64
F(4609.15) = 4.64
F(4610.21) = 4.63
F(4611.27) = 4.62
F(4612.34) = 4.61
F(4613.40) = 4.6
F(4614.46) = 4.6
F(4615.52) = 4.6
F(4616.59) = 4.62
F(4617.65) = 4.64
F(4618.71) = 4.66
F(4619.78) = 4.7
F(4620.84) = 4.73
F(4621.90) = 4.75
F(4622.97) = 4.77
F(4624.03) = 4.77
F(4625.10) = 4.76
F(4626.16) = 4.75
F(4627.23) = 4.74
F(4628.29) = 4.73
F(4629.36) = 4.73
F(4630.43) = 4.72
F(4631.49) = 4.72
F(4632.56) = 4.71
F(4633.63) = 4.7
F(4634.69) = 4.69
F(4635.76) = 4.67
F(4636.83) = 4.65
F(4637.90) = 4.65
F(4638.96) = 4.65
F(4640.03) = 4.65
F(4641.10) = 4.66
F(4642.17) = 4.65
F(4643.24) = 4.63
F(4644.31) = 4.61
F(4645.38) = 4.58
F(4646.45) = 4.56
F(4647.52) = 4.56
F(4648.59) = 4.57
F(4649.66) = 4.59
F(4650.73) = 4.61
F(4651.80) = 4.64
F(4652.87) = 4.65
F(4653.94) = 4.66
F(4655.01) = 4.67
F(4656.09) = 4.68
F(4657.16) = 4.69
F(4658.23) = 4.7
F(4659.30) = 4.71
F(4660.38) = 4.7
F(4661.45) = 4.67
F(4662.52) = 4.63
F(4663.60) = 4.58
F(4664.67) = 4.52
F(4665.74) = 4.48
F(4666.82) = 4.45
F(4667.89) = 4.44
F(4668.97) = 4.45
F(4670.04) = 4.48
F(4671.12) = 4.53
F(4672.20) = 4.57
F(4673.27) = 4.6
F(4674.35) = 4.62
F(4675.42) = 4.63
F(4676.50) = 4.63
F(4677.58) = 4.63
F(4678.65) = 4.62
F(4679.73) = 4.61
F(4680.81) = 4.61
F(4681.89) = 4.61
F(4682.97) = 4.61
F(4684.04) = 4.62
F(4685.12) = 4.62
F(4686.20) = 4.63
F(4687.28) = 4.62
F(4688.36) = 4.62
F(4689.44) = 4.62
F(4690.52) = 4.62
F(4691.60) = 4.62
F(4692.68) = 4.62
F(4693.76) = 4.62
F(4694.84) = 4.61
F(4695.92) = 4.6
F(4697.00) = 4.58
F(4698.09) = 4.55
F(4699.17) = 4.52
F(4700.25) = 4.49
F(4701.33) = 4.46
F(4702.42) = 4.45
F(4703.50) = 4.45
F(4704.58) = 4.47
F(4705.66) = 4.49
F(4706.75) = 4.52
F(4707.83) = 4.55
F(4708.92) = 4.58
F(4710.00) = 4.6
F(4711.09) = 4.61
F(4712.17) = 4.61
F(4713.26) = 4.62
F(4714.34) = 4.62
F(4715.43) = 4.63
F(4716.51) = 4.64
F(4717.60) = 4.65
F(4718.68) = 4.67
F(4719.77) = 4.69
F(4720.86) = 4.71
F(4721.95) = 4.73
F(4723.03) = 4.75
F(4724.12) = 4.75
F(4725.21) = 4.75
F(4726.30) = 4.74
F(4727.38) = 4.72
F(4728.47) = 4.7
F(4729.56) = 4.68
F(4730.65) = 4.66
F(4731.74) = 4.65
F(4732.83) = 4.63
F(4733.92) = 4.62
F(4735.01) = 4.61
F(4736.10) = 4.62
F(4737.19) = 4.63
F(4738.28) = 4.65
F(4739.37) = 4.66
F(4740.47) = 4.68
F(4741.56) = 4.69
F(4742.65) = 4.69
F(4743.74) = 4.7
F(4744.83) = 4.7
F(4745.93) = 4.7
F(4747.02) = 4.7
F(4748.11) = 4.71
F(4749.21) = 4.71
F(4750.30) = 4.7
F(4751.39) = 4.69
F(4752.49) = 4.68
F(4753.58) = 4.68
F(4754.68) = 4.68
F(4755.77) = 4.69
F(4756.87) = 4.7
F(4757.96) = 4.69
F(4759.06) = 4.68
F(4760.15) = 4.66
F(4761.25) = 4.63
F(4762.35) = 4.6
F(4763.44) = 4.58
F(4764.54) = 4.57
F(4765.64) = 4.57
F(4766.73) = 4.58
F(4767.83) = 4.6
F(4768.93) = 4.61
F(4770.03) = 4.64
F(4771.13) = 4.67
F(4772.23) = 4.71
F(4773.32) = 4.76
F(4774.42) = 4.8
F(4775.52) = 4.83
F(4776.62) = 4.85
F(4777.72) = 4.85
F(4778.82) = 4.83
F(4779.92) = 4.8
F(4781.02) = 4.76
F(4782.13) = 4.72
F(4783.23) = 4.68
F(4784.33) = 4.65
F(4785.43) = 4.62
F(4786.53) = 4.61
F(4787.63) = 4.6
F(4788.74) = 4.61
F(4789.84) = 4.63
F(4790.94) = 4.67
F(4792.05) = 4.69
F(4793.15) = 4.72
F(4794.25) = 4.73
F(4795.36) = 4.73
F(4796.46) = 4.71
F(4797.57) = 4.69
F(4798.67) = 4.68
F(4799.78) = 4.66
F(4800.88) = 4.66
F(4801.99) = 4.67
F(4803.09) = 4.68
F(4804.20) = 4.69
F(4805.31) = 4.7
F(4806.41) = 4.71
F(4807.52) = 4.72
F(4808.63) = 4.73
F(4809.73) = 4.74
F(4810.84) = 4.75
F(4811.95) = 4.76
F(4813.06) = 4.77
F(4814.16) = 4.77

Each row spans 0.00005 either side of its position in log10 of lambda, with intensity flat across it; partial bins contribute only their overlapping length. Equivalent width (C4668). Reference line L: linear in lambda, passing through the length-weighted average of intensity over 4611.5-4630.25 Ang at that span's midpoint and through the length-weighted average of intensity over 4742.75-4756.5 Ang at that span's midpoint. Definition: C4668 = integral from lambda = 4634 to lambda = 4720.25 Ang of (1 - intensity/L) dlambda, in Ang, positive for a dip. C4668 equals 1.7 Ang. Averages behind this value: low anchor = 4.69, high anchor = 4.69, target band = 4.6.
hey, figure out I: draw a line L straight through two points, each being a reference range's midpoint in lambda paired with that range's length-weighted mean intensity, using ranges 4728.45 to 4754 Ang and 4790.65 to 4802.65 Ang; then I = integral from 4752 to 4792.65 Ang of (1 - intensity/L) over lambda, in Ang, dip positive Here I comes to 0.0 Ang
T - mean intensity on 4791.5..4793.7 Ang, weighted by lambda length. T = 4.72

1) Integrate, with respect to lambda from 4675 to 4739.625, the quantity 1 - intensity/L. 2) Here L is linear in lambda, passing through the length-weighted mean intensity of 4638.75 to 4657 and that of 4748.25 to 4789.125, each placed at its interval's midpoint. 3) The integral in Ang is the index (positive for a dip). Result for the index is 0.5 Ang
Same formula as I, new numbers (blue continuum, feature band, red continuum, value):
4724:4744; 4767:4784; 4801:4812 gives -0.15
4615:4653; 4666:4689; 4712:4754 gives 0.46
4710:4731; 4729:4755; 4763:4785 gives 0.09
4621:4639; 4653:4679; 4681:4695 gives 0.33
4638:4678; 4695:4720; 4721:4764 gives 0.44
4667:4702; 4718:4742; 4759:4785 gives -0.22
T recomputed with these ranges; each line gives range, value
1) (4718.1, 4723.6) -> 4.71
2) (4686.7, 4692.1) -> 4.62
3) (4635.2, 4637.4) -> 4.64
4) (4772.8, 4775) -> 4.78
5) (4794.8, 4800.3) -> 4.69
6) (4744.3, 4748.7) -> 4.69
